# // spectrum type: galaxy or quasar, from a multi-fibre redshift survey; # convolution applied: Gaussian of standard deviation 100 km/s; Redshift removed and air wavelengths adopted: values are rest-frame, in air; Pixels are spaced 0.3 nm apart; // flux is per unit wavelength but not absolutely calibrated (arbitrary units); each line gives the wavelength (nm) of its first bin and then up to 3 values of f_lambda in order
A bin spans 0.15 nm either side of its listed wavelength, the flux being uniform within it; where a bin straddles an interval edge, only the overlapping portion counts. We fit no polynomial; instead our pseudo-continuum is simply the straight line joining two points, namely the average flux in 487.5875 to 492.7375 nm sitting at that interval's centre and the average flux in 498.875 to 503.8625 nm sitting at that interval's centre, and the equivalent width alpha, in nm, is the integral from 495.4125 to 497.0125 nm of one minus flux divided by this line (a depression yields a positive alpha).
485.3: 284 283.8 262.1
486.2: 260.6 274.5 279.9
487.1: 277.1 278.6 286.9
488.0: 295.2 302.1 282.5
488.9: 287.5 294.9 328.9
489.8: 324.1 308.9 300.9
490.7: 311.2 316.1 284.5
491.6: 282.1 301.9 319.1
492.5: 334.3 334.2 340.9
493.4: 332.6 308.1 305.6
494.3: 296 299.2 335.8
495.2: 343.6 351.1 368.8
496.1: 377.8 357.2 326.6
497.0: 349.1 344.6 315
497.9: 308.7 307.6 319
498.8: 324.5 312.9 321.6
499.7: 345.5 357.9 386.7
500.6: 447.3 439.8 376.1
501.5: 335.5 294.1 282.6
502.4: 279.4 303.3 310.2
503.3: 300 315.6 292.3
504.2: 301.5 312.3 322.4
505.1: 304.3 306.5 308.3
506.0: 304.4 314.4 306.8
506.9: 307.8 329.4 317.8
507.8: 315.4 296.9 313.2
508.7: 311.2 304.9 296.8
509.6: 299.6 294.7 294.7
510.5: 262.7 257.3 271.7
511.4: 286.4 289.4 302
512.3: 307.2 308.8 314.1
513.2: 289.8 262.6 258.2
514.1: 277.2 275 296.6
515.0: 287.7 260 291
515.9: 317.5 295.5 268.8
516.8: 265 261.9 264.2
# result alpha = -0.17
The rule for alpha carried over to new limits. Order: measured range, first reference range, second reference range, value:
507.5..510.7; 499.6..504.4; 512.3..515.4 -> 0.06 nm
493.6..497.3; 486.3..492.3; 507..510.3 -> -0.44 nm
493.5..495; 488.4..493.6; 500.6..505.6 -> 0.02 nm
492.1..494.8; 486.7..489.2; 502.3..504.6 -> -0.25 nm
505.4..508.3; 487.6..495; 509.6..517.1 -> -0.19 nm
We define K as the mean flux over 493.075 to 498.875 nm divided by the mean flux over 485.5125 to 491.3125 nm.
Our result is 1.13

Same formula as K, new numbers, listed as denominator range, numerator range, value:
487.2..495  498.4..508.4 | 1.05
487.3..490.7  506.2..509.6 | 1.03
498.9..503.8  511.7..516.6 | 0.85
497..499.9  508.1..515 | 0.89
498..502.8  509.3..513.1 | 0.86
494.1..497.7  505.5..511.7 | 0.88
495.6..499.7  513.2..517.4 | 0.83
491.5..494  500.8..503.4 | 1.01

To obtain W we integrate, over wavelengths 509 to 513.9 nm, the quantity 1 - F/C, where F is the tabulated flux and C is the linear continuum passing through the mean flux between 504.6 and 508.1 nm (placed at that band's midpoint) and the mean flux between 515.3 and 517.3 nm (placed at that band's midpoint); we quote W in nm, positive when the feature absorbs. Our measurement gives 0.13 nm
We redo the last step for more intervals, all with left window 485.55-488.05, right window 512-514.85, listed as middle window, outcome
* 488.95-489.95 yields -0.127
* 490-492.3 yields -0.198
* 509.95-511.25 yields 0.063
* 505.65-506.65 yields -0.082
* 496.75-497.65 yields -0.180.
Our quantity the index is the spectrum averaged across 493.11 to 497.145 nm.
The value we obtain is 335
